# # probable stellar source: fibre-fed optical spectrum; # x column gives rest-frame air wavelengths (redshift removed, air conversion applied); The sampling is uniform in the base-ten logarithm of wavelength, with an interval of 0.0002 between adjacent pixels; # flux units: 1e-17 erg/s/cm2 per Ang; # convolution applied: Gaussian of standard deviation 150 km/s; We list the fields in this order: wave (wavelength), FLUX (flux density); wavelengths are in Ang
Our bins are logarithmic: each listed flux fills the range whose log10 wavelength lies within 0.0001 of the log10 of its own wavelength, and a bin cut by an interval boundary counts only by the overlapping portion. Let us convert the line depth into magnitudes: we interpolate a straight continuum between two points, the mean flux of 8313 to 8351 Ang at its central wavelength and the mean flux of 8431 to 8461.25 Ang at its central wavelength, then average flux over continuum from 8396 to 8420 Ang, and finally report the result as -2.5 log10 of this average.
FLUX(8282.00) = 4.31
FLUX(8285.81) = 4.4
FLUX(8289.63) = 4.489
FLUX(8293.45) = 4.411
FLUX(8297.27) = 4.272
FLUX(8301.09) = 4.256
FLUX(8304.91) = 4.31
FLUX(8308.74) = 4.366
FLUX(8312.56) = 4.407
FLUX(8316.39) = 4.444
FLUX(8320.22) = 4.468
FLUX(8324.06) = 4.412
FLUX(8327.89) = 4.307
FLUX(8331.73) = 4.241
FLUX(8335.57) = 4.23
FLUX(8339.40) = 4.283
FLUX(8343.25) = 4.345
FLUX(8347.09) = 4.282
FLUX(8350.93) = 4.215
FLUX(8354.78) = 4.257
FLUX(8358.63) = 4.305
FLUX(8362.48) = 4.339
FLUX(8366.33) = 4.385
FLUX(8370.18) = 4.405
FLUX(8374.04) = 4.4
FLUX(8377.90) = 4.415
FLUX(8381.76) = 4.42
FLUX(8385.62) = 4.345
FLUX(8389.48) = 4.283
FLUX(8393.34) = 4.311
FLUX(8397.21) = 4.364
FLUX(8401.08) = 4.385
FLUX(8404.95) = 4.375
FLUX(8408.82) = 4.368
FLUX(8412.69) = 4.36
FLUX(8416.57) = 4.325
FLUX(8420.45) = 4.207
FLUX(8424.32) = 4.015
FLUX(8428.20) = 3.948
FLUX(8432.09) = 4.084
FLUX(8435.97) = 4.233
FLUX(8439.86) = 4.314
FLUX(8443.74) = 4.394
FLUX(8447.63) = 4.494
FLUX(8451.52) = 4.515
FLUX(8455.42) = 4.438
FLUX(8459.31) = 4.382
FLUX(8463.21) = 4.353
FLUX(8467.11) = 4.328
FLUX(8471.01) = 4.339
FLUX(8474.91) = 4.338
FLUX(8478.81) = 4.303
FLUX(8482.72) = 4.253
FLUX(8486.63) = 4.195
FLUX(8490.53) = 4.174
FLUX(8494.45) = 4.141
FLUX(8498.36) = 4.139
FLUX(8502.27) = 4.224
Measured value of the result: 0.000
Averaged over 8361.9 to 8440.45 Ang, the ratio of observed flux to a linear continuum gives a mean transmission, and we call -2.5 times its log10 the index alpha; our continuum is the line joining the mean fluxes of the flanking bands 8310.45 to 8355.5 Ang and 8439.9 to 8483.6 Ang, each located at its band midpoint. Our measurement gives 0.01 mag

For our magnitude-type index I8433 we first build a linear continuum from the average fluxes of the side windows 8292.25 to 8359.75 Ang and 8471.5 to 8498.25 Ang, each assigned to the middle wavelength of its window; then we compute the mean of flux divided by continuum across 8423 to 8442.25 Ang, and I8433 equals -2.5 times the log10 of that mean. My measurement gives 0.03 mag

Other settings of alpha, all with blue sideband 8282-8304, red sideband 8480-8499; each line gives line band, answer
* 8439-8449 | -0.045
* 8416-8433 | 0.037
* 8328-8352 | 0.012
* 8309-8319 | -0.020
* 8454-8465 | -0.044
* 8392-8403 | -0.022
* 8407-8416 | -0.026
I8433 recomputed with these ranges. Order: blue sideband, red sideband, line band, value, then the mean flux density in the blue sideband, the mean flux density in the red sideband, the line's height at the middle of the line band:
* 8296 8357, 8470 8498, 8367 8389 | -0.02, 4.32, 4.24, 4.29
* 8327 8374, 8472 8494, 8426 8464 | -0.01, 4.3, 4.25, 4.26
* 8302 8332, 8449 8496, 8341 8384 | 0.00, 4.37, 4.32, 4.36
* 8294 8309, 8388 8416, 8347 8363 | 0.01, 4.3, 4.35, 4.33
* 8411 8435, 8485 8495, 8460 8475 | -0.04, 4.16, 4.17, 4.17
